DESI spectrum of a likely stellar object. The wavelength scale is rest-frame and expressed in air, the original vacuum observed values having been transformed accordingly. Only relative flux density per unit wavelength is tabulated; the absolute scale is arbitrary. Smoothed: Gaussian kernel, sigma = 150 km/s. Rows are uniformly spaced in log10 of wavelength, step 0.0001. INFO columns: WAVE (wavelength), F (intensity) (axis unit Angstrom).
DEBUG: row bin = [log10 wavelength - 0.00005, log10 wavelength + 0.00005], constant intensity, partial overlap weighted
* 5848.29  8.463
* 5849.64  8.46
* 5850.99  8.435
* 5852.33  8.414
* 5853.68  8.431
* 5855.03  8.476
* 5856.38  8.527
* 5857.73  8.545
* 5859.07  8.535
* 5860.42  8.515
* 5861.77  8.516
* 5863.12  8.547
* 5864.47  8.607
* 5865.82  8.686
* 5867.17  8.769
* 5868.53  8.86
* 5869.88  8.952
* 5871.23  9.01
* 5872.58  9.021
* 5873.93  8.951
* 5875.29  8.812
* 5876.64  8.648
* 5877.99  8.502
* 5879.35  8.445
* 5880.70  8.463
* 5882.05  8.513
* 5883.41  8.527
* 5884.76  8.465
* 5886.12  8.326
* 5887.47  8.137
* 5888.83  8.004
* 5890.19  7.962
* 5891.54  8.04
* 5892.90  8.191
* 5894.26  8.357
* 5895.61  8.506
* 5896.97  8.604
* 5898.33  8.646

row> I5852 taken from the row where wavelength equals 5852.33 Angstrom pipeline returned 8.414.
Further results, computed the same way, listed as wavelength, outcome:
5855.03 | 8.476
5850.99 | 8.435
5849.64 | 8.46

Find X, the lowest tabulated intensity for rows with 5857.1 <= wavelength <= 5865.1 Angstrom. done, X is 8.515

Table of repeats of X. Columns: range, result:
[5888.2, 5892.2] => 7.962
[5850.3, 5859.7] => 8.414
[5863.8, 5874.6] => 8.607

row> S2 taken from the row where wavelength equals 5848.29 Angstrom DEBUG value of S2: 8.463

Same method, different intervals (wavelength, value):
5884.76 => 8.465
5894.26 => 8.357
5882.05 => 8.513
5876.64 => 8.648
